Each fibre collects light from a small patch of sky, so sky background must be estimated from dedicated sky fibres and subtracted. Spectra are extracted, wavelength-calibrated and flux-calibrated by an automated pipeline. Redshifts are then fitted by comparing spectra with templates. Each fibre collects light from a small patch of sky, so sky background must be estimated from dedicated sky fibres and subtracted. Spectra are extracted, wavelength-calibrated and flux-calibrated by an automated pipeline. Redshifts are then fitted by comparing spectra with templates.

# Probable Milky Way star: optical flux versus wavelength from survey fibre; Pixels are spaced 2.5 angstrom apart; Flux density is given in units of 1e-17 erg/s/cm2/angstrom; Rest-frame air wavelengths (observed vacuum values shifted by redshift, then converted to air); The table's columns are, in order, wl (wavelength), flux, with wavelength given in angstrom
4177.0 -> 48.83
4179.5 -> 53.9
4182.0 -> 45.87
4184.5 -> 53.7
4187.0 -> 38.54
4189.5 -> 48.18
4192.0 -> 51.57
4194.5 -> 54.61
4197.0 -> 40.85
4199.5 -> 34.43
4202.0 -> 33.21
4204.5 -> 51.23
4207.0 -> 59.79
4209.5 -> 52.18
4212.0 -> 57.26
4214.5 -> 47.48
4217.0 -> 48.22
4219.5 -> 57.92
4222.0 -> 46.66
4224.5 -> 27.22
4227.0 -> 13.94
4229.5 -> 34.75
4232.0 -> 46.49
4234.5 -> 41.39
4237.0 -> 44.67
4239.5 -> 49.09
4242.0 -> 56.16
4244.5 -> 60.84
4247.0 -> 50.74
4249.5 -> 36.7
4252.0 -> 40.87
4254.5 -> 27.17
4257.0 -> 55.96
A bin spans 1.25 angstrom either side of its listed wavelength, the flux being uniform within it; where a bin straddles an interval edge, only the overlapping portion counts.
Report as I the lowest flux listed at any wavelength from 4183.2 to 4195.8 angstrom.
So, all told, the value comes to 38.54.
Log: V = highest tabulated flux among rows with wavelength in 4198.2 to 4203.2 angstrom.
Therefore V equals 34.43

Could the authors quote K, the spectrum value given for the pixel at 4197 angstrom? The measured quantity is 40.85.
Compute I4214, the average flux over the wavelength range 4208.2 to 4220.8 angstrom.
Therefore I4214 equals 52.6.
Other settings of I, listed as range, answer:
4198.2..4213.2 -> 33.21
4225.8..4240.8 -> 13.94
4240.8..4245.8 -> 56.16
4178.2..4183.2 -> 45.87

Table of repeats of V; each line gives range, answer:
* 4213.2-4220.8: 57.92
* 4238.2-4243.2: 56.16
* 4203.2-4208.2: 59.79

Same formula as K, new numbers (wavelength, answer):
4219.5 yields 57.92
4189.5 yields 48.18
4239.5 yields 49.09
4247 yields 50.74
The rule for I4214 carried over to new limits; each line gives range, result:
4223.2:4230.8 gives 25.6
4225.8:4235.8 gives 34.3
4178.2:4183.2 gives 49.9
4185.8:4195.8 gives 48.2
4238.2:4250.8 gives 50.6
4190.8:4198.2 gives 49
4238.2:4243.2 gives 52.5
